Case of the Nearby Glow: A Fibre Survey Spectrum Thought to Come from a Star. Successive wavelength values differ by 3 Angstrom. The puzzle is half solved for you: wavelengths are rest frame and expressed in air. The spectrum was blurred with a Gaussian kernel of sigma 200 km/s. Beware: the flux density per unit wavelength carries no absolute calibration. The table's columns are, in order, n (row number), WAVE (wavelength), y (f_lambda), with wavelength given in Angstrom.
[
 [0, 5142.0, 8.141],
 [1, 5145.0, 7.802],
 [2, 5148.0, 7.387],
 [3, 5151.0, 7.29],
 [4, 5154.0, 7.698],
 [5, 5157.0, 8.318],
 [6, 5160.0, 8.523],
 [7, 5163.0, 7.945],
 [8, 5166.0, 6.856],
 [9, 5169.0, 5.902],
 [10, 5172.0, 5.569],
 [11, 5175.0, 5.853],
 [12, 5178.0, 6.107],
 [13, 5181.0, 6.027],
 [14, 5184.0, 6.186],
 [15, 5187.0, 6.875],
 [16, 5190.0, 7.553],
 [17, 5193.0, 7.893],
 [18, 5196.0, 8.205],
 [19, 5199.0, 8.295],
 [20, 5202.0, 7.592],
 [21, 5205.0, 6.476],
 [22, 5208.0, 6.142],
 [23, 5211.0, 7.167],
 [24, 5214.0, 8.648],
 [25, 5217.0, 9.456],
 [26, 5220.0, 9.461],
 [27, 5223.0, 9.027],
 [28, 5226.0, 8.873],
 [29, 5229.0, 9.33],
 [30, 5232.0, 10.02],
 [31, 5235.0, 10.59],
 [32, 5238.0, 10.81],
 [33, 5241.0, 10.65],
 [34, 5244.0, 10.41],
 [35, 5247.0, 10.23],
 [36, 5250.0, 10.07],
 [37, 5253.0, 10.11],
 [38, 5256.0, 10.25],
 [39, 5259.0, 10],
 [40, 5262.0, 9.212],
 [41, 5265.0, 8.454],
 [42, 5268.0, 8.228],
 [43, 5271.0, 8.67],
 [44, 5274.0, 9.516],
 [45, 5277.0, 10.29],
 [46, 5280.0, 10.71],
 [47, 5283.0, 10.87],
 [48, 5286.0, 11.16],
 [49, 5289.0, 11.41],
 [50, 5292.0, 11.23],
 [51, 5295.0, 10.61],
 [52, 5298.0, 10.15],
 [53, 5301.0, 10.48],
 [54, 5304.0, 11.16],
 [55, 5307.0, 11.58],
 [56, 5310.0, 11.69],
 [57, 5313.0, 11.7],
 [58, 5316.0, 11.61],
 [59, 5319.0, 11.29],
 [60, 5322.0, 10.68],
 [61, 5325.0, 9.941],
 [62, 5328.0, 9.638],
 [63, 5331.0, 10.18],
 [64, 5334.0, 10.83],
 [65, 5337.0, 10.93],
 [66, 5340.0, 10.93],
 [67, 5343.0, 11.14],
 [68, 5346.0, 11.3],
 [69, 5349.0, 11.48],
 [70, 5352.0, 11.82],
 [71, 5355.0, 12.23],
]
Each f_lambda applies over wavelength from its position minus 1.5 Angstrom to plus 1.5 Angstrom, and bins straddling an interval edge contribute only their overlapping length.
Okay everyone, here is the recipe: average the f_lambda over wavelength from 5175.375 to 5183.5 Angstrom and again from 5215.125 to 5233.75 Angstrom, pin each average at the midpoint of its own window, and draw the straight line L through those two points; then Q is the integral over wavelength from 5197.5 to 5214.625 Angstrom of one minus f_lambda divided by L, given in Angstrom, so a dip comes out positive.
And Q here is 1.4 Angstrom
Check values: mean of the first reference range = 6.05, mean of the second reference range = 9.36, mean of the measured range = 7.32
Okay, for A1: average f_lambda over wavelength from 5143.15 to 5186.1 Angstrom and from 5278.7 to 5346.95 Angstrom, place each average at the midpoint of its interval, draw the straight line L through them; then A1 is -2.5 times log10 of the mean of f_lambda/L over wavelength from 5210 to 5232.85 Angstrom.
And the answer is -0.064 mag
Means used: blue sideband 6.97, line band 9.01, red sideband 10.9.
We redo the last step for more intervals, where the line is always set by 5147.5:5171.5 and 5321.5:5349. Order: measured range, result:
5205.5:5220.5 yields 0.058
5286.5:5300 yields -0.102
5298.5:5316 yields -0.115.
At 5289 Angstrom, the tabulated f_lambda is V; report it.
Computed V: 11.41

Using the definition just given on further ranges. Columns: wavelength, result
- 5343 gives 11.14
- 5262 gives 9.212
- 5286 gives 11.16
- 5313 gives 11.7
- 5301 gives 10.48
